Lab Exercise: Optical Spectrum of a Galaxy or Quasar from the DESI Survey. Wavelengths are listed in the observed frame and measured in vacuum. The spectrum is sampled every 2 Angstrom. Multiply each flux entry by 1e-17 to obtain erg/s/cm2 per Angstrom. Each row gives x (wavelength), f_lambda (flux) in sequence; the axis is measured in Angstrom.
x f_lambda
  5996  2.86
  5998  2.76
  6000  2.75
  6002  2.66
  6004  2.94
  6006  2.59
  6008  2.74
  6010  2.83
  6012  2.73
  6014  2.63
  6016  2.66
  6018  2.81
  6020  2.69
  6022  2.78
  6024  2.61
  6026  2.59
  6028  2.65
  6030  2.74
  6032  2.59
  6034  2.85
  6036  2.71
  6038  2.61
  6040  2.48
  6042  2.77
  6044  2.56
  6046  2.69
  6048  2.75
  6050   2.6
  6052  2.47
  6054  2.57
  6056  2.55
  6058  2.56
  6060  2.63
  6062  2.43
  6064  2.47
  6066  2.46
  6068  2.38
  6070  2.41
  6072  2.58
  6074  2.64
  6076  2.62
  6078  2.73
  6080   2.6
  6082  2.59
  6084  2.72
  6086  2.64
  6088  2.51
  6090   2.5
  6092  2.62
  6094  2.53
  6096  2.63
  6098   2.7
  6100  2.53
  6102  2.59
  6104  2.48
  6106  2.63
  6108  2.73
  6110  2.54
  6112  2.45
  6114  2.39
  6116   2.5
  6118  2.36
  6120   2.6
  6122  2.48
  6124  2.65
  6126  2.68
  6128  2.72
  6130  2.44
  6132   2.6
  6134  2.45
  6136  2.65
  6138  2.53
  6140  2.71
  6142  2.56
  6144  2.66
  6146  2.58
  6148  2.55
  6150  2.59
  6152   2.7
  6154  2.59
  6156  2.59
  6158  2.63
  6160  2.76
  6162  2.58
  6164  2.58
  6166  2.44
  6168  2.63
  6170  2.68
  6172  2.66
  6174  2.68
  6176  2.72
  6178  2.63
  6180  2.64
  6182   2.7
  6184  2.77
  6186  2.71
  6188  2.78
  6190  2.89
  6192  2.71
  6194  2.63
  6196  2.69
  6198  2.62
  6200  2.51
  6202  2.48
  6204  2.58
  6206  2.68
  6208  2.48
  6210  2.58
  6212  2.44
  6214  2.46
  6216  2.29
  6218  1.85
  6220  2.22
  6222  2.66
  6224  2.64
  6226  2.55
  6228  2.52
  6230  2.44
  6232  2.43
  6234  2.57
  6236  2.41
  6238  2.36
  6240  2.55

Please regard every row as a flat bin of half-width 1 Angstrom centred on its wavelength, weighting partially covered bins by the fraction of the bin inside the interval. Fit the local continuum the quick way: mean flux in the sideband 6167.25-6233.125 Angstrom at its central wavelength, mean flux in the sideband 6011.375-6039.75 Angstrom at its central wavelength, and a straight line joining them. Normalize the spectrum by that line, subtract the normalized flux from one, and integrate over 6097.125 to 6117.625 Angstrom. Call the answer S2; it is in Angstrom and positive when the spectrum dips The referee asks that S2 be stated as 0.7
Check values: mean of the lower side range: 2.68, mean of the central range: 2.55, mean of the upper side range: 2.57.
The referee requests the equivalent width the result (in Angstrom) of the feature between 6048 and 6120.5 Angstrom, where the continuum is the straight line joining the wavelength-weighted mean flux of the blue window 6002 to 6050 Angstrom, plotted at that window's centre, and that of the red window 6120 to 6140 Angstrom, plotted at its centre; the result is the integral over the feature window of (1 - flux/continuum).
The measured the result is 2.1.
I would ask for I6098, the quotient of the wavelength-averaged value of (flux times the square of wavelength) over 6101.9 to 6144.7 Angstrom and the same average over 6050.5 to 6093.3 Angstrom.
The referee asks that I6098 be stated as 1.02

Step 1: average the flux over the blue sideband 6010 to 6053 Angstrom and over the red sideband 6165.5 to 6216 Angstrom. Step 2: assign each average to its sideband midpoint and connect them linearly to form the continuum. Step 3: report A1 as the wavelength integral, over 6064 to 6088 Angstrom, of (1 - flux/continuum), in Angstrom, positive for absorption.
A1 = 0.8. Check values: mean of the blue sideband 2.67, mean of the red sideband 2.63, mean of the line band 2.57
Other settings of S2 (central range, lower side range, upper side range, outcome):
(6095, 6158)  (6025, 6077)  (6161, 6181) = 0.84 Angstrom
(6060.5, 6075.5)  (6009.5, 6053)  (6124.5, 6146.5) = 0.88 Angstrom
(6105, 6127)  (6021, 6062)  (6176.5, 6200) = 0.99 Angstrom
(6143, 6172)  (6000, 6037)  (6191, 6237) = -0.61 Angstrom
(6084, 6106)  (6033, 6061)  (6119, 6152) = 0.23 Angstrom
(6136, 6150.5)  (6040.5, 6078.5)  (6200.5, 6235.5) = -0.51 Angstrom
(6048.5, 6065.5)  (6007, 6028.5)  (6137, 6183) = 0.90 Angstrom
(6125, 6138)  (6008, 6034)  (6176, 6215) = 0.35 Angstrom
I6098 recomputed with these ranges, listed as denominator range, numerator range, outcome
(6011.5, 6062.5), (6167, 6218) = 1.04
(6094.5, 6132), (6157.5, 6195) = 1.07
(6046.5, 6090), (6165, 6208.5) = 1.07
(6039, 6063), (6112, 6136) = 1.00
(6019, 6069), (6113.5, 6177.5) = 1.03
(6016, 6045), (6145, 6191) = 1.04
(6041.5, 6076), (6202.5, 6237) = 1.01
